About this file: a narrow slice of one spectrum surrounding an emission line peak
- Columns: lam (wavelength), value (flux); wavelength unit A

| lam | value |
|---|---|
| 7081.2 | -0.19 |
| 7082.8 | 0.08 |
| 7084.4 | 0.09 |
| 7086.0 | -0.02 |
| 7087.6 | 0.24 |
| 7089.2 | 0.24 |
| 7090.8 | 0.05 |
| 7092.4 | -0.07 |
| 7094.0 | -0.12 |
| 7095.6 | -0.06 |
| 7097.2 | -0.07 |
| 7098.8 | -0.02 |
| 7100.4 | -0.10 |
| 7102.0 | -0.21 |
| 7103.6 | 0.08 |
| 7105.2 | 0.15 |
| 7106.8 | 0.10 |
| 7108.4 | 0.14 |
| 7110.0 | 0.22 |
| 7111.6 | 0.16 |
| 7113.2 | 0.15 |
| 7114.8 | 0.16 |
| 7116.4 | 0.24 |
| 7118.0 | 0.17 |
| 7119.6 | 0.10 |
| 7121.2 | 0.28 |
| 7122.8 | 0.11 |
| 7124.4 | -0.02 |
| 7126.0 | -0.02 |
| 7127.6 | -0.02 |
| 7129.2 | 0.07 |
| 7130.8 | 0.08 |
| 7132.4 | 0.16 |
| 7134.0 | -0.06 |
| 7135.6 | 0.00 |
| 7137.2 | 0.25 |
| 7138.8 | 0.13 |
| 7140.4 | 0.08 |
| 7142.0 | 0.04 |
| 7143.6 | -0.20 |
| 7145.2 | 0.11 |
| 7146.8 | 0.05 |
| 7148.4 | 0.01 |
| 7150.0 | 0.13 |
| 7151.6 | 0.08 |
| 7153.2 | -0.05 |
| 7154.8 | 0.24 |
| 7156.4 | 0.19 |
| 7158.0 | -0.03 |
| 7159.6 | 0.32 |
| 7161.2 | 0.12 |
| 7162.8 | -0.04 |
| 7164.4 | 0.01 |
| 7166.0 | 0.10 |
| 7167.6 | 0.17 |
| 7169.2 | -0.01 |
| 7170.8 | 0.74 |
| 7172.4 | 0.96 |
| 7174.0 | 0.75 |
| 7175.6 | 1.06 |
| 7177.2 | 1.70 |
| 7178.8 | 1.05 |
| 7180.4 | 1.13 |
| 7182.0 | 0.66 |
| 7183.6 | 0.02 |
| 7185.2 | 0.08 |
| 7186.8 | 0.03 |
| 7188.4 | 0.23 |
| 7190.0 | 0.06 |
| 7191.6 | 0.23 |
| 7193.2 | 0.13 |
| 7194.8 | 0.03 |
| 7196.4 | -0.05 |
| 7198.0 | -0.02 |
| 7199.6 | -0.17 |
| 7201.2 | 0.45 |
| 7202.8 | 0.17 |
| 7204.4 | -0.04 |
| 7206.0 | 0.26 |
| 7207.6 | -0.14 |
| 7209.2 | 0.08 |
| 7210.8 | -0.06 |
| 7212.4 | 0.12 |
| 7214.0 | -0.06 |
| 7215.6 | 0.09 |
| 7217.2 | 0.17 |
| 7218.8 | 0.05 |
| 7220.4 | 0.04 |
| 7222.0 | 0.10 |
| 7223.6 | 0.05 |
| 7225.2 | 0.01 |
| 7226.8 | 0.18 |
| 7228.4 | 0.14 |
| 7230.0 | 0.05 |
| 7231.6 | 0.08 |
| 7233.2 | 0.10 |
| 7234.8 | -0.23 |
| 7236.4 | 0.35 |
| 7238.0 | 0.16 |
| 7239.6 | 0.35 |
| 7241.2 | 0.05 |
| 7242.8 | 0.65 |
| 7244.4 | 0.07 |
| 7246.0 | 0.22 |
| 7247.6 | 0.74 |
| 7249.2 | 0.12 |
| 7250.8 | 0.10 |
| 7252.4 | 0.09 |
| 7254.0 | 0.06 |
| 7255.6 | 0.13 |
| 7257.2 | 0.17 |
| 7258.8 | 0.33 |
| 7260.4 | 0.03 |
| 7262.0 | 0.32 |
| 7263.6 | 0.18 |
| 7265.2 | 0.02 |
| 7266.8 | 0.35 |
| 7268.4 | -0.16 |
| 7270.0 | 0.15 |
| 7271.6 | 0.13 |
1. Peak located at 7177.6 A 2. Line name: [O II] 3727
